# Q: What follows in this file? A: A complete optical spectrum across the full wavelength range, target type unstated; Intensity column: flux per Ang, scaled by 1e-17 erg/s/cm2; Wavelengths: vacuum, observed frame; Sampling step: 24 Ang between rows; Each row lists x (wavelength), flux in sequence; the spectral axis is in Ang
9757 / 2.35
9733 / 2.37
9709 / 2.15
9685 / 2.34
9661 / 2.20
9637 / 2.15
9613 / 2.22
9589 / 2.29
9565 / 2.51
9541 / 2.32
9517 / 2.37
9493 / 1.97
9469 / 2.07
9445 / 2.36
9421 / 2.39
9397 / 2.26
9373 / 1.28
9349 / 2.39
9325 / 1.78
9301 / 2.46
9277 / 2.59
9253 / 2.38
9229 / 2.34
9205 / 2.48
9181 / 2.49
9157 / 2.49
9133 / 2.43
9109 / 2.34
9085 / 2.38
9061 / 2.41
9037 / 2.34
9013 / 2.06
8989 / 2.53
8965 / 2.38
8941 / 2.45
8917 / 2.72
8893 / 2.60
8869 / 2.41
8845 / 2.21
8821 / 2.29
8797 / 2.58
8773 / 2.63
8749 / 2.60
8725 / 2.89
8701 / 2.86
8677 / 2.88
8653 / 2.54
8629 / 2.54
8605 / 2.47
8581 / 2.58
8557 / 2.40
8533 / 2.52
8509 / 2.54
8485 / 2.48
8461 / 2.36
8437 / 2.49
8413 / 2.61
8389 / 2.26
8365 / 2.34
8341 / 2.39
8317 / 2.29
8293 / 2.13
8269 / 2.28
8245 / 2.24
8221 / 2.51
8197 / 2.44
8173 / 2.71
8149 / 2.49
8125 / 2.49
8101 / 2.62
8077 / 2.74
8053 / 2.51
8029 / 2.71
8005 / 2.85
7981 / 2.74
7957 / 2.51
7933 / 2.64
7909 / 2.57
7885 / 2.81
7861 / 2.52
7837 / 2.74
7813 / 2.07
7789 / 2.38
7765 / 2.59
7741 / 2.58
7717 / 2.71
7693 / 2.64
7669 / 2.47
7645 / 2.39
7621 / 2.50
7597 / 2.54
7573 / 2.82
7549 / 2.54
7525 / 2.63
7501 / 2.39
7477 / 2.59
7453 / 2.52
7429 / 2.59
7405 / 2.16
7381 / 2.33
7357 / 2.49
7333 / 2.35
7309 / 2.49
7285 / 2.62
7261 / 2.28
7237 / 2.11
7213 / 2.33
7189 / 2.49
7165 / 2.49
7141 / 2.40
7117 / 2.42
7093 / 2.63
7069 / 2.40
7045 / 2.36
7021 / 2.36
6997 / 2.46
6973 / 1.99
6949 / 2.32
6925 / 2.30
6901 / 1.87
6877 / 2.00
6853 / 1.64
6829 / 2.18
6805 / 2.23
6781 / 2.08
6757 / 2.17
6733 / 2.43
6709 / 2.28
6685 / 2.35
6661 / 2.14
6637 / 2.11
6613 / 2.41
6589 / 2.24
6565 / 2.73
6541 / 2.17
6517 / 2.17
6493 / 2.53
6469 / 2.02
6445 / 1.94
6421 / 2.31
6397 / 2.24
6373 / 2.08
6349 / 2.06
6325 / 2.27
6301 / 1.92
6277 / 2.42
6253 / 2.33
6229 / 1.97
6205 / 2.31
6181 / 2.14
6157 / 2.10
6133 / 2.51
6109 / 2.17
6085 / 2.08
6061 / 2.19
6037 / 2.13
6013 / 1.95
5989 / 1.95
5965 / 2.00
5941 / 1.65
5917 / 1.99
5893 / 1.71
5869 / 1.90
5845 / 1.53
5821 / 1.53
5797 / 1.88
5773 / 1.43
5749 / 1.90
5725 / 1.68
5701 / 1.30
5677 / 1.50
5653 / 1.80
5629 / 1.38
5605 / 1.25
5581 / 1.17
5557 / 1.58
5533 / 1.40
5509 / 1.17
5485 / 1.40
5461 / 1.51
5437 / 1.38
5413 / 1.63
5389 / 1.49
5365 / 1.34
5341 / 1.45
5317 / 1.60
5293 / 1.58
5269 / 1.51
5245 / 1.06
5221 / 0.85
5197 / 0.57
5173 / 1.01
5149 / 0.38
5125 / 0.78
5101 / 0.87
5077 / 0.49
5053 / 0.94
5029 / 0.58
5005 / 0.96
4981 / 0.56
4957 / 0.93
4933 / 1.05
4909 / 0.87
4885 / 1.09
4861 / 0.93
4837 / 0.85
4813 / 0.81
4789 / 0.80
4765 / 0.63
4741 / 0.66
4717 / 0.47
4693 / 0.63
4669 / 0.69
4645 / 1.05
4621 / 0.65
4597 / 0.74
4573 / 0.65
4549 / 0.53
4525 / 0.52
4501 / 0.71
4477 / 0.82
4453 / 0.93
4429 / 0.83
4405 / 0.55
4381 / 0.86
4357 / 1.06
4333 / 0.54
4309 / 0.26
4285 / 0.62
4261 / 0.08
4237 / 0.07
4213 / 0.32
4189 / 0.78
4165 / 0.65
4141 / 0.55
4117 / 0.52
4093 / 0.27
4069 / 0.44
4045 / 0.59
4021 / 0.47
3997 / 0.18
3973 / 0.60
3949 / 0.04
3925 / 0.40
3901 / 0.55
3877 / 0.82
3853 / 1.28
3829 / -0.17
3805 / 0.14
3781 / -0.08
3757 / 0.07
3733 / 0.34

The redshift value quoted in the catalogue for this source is 0.324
